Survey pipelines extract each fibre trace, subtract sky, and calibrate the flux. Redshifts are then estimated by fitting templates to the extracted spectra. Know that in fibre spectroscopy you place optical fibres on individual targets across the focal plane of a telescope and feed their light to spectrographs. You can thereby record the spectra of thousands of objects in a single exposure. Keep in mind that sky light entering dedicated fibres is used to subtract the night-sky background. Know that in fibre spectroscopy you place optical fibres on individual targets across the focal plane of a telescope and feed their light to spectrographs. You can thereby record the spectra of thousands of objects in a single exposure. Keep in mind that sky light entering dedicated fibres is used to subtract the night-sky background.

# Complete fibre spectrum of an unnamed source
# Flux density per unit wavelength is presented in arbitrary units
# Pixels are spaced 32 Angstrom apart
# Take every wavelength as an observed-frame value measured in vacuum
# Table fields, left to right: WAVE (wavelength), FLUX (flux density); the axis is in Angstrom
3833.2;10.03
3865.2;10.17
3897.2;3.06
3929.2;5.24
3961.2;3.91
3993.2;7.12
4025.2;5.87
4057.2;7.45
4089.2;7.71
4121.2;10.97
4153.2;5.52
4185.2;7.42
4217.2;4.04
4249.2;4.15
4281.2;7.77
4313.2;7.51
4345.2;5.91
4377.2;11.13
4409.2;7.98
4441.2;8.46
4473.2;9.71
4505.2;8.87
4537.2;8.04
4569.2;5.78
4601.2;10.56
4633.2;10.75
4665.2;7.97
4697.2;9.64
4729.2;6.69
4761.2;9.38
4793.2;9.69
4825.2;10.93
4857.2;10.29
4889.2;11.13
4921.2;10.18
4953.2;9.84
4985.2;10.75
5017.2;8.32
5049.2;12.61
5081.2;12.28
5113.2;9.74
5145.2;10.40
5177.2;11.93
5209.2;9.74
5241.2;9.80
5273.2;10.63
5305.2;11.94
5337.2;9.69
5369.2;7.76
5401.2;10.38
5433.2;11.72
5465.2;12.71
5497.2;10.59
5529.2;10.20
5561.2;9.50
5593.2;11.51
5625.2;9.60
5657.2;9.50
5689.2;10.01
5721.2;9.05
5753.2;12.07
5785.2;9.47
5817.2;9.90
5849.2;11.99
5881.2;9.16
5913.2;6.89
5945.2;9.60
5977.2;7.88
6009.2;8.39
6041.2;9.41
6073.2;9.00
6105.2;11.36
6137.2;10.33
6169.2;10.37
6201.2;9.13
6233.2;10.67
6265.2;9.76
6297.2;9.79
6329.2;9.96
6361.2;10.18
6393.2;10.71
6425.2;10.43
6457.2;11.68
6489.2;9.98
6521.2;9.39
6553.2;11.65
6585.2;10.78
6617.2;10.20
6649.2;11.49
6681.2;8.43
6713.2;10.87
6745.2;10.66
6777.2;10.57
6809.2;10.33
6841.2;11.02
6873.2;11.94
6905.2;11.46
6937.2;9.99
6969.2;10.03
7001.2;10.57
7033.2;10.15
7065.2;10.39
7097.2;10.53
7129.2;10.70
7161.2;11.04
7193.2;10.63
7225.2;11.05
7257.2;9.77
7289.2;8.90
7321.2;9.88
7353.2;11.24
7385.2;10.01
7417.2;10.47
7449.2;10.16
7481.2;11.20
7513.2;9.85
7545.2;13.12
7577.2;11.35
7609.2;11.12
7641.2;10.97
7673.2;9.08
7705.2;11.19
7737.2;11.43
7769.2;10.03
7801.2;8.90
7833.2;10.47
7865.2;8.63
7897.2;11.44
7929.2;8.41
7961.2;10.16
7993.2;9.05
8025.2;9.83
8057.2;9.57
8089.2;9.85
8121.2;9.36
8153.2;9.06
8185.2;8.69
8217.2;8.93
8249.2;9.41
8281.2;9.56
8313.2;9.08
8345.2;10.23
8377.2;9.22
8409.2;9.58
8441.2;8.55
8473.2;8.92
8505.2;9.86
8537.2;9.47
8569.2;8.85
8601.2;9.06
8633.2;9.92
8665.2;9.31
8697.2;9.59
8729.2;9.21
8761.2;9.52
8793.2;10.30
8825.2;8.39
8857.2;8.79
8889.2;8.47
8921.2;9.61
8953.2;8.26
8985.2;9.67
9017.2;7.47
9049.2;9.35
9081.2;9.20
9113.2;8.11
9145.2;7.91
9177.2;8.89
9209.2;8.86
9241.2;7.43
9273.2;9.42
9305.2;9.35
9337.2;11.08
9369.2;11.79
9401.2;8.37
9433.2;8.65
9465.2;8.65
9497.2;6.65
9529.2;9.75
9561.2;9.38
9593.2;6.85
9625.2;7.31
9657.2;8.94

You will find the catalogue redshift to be 0.15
